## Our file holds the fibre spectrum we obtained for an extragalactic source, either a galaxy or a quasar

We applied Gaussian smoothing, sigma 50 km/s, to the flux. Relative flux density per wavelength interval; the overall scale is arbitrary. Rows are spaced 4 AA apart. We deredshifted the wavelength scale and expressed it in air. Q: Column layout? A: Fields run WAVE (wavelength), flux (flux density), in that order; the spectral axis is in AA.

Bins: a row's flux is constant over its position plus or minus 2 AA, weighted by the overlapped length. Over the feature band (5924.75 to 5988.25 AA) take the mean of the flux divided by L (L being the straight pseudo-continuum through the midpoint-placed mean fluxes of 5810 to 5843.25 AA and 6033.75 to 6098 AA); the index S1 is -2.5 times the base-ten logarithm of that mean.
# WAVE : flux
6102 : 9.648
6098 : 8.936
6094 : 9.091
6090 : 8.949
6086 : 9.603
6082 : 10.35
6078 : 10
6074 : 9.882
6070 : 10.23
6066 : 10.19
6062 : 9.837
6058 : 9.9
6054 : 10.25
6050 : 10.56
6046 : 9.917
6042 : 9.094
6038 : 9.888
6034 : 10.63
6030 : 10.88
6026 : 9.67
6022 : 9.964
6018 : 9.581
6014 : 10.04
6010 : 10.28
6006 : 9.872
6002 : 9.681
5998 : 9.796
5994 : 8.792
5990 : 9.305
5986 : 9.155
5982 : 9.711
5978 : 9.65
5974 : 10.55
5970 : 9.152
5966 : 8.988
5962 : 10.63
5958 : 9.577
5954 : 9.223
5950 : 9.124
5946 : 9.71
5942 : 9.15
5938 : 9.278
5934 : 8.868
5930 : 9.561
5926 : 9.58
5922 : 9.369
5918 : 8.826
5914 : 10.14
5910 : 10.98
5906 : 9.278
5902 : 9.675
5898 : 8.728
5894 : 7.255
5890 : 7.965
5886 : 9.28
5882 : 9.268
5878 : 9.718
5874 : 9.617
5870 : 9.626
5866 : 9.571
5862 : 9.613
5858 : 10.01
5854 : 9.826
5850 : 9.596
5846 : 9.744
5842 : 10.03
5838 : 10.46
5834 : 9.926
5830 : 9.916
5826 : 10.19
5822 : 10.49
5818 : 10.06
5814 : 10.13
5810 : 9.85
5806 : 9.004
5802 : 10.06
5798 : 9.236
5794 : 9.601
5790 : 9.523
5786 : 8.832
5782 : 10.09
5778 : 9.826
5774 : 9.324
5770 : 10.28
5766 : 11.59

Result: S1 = 0.05 mag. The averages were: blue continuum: 10.1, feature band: 9.49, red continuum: 9.85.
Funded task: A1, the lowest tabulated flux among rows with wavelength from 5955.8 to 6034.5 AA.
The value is 8.792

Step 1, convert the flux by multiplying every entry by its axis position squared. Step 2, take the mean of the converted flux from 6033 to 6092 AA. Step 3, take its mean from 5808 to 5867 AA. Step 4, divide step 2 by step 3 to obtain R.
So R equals 1.08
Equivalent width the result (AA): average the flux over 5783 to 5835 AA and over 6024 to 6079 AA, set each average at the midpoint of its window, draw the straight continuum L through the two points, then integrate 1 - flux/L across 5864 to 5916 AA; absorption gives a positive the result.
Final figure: 2.9 AA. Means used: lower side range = 9.76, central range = 9.32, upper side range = 10.1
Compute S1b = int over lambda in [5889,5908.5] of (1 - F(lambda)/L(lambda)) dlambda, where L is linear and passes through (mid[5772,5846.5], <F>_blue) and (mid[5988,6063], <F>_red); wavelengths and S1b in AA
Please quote 2.3 AA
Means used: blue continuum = 9.81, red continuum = 9.89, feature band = 8.67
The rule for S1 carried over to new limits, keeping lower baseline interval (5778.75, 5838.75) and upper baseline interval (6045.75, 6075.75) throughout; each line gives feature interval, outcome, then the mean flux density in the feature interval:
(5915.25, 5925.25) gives 0.08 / 9.24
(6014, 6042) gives 0.00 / 10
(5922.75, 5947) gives 0.07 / 9.34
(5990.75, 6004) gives 0.07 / 9.41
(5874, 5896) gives 0.13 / 8.78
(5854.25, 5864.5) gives 0.01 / 9.8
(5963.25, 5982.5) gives 0.04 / 9.64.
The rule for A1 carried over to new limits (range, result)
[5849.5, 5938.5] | 7.255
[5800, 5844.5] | 9.004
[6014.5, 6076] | 9.094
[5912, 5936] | 8.826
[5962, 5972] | 8.988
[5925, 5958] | 8.868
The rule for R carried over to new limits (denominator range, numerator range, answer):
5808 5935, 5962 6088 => 1.08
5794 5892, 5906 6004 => 1.02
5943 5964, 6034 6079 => 1.08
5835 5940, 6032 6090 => 1.12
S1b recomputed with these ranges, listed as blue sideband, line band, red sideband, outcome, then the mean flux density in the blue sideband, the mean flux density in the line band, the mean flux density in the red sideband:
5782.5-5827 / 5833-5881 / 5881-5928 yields -1.8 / 9.73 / 9.8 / 9.19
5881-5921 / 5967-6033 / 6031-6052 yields 0.2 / 9.14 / 9.76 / 10.1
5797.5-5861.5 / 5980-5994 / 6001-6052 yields 1.0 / 9.92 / 9.3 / 10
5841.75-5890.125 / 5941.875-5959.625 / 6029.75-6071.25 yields 0.8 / 9.57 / 9.37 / 10.1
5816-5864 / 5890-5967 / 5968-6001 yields 2.9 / 9.99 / 9.33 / 9.52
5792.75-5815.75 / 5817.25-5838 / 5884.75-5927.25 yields -1.3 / 9.64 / 10.2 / 9.18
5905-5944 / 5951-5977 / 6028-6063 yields 0.1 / 9.51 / 9.66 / 10.1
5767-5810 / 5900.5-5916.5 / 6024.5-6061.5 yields -0.2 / 9.64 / 9.99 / 10.1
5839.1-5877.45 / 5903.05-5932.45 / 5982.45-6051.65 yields 0.3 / 9.75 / 9.66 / 9.82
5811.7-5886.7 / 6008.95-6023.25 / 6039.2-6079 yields 0.0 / 9.86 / 9.95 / 9.98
